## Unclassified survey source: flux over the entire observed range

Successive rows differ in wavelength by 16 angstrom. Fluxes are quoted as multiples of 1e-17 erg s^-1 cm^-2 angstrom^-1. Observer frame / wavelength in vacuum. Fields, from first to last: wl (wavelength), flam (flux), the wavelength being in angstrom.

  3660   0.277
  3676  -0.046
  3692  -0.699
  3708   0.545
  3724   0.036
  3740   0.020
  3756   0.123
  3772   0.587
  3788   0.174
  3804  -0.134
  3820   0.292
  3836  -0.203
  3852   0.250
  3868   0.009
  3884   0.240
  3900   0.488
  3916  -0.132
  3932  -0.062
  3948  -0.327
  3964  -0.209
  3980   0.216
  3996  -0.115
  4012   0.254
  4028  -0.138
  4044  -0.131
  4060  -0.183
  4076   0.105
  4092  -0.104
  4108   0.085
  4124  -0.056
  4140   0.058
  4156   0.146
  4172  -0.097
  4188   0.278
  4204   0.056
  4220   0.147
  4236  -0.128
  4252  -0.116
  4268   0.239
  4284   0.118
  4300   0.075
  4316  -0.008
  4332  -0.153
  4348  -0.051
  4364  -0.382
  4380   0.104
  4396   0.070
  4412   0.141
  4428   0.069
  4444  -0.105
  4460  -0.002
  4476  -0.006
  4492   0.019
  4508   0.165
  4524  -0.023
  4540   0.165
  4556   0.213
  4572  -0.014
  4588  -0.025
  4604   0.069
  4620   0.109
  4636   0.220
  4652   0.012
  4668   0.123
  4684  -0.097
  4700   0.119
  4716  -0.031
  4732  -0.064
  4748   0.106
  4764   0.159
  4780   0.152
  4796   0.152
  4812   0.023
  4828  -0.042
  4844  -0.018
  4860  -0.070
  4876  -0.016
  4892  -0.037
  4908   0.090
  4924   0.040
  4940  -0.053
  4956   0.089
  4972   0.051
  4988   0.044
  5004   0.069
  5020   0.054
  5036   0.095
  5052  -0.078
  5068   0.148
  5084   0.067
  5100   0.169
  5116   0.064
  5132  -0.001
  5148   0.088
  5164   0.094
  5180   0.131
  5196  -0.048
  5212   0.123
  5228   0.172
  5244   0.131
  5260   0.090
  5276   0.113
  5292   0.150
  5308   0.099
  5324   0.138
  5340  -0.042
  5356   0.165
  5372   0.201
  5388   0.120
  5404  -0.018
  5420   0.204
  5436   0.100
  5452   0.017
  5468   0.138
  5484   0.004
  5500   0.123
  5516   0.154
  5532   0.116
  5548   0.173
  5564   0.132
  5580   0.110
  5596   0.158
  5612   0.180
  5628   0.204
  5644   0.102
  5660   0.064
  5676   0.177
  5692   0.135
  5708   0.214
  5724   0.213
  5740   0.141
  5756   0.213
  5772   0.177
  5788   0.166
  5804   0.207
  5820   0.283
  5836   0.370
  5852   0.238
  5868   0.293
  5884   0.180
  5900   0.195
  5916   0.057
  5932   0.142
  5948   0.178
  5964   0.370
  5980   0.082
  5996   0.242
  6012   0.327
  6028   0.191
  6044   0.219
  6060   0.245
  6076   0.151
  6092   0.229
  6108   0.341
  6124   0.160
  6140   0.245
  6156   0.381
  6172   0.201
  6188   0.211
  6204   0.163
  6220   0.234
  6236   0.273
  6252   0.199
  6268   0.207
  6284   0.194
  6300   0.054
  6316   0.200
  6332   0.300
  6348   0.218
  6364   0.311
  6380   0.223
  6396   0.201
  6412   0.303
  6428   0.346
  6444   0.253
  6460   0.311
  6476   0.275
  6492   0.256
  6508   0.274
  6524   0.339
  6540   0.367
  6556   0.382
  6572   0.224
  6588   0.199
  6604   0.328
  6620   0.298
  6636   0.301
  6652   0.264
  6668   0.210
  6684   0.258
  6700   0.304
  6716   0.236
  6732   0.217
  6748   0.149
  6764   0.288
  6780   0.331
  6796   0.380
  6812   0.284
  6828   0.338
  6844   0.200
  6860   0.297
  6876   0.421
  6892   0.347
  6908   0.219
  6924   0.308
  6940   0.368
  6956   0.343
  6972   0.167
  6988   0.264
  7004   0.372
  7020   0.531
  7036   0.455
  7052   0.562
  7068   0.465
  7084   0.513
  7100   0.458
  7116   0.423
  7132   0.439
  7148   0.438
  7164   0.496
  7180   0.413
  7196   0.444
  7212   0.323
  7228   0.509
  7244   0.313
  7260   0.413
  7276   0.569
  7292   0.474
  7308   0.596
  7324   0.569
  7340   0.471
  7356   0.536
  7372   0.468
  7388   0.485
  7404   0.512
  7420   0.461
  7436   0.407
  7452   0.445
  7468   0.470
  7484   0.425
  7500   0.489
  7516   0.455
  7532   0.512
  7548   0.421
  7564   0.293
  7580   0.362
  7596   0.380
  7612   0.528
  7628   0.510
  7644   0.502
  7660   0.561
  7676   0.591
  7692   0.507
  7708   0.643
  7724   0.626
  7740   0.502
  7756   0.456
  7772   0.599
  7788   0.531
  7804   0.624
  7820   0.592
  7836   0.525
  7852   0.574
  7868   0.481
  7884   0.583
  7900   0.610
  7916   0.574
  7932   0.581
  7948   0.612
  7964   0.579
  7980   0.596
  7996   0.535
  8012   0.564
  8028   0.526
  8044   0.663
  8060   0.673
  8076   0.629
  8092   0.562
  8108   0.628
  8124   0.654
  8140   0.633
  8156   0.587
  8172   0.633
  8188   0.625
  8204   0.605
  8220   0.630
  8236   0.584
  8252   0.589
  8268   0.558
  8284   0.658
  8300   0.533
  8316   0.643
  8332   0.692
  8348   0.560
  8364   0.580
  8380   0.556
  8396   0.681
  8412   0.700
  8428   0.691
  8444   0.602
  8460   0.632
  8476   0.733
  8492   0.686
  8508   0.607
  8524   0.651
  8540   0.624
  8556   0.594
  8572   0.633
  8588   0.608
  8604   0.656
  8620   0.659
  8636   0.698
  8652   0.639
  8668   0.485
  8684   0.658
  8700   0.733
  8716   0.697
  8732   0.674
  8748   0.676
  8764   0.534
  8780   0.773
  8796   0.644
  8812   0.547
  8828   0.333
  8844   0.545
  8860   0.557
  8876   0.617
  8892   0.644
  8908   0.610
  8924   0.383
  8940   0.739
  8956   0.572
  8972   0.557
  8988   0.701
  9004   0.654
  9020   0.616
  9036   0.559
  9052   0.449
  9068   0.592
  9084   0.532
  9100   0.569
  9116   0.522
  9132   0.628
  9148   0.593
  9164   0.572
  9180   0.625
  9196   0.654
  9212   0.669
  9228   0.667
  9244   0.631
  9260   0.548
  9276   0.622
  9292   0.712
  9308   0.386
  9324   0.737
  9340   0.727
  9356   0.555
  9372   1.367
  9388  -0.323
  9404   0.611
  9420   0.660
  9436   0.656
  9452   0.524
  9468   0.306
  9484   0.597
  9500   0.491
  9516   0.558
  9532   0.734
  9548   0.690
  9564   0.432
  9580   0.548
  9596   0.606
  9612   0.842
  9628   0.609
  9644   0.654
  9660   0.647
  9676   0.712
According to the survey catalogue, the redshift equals 0.757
